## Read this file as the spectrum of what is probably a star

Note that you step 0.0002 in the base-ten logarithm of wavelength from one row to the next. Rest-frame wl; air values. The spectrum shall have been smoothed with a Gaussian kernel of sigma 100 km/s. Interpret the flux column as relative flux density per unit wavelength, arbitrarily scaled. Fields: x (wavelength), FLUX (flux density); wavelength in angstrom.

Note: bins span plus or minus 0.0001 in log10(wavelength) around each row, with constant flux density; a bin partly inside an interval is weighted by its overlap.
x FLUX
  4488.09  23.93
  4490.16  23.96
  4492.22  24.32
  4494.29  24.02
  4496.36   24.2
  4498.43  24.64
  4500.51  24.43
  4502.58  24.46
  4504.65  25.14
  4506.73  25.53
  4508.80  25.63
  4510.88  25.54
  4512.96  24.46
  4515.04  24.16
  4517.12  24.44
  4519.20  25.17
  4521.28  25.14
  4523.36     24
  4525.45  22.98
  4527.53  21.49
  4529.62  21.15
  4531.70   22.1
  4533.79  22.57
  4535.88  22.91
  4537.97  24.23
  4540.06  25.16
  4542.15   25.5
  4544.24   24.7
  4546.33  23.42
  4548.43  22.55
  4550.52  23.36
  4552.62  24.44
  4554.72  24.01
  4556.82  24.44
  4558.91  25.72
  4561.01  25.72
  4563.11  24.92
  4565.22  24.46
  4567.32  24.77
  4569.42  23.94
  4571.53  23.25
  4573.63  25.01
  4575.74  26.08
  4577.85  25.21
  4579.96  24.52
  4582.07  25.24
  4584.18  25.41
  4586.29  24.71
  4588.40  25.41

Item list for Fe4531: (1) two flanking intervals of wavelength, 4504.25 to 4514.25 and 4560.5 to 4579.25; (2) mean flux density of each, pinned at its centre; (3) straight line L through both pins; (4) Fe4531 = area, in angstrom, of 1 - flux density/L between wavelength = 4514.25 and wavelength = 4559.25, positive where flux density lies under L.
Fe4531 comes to 2.3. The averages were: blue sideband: 25.2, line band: 23.8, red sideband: 24.8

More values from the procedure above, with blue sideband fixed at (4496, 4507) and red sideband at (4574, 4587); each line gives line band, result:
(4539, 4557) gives 0.6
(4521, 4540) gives 1.5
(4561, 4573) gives 0.3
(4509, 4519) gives 0.0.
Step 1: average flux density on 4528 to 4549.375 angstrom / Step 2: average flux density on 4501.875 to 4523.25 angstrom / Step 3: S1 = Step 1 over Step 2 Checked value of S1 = 0.94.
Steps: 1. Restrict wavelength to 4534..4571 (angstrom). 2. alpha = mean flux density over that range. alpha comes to 24.3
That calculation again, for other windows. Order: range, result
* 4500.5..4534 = 24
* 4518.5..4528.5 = 23.7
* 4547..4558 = 23.8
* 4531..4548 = 23.8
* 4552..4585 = 24.8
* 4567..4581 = 24.7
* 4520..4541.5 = 23.2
